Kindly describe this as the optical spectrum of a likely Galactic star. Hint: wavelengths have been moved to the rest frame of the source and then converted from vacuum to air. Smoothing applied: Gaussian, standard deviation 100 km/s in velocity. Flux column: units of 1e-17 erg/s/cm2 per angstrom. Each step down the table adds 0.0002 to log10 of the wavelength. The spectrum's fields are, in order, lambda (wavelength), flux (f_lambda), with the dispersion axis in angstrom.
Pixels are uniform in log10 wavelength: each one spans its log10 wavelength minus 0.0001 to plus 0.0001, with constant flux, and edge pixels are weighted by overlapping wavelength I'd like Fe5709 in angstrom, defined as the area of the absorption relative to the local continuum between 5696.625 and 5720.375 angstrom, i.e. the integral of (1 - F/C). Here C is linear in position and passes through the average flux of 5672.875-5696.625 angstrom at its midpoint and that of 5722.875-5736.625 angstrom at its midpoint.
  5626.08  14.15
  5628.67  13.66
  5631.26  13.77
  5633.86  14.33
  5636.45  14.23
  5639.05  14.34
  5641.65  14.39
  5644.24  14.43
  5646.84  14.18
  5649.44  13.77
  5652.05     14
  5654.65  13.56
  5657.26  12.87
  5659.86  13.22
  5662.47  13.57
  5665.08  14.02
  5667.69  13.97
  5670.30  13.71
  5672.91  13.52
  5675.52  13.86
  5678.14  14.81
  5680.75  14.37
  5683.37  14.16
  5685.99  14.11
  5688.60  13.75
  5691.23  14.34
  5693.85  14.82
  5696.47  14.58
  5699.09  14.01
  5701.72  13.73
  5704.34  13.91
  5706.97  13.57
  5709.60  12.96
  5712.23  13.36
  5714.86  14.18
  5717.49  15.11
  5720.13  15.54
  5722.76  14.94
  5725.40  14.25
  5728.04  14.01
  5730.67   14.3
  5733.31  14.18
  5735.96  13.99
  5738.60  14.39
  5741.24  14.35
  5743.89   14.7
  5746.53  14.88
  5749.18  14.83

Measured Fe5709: 0.4 angstrom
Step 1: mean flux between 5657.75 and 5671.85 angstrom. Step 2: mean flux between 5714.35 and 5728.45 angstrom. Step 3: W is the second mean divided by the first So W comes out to 1.1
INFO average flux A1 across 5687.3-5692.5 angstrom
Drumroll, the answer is 14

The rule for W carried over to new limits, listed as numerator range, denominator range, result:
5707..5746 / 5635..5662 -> 1.03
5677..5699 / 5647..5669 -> 1.05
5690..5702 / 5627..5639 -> 1.02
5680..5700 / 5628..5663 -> 1.03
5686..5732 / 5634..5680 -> 1.02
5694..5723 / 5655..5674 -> 1.05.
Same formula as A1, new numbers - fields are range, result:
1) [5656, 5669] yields 13.5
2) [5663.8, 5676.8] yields 13.8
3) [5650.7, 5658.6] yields 13.5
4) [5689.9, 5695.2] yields 14.6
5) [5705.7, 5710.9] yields 13.3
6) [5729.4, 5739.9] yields 14.2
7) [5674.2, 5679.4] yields 14.3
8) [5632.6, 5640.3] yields 14.3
